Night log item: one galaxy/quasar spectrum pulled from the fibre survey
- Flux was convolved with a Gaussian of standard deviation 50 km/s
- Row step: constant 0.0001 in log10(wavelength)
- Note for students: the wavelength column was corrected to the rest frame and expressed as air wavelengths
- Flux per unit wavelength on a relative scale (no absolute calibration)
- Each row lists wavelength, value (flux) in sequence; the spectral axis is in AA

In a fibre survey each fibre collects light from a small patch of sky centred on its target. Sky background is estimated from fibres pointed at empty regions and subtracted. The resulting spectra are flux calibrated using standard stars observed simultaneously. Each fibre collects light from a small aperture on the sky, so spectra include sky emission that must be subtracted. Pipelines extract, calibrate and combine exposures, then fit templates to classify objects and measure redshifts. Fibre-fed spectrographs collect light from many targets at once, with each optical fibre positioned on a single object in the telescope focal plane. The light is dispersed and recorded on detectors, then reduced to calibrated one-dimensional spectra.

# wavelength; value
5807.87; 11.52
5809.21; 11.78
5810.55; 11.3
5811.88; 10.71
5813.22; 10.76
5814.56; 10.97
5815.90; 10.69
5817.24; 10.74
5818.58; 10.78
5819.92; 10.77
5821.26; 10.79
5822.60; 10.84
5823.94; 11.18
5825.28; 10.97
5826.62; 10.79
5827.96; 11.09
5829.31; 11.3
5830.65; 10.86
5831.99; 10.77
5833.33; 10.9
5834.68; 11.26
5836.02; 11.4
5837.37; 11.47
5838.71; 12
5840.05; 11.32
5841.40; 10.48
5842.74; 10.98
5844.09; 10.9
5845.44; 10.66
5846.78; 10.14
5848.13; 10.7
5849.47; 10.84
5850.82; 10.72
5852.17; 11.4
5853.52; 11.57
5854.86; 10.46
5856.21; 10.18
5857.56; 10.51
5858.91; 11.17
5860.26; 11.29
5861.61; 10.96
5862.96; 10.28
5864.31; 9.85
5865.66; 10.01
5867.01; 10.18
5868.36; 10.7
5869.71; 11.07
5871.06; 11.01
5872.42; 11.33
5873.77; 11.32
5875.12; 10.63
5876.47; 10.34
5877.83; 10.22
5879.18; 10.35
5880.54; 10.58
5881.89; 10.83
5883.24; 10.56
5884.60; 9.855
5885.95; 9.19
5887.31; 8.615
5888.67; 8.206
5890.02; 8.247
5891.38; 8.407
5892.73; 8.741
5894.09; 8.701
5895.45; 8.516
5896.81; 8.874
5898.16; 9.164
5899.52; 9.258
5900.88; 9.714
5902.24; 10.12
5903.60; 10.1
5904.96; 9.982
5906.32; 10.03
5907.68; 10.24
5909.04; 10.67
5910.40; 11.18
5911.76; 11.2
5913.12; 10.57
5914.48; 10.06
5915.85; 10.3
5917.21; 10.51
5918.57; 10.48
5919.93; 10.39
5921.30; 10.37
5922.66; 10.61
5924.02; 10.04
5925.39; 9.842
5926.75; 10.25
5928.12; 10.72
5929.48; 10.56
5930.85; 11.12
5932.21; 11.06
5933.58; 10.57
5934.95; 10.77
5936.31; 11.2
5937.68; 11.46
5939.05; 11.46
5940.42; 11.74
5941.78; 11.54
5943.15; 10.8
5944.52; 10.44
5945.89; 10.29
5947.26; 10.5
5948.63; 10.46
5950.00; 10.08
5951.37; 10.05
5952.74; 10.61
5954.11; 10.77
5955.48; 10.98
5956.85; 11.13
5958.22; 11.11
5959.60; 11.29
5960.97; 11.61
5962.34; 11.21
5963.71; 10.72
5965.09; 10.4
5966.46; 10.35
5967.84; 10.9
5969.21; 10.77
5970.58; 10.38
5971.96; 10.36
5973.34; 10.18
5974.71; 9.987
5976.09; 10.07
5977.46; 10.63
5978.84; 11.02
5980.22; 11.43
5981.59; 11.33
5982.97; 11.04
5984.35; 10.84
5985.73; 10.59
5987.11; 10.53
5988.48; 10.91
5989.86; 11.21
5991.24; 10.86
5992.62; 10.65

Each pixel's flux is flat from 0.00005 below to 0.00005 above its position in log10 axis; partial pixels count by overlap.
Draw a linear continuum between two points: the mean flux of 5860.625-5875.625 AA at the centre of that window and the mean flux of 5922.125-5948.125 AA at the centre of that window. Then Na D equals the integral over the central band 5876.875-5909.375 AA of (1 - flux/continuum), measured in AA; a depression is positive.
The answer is 3.6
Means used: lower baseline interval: 10.7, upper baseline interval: 10.8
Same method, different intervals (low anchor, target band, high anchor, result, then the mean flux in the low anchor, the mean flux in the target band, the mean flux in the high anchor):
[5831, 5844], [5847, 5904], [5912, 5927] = 3.56 AA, 11.2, 10.1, 10.3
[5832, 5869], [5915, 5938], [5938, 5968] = 0.54 AA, 10.8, 10.6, 10.8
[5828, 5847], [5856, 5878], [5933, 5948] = 0.72 AA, 11.1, 10.7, 11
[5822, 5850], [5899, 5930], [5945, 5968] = 1.44 AA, 11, 10.3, 10.7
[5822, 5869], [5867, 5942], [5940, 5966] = 4.13 AA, 10.9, 10.2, 10.8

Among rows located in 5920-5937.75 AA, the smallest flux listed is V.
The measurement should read 9.842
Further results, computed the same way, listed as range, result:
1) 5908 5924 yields 10.06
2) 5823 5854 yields 10.14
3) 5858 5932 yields 8.206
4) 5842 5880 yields 9.85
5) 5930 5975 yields 9.987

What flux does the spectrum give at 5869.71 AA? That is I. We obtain 11.07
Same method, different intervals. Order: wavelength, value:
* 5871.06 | 11.01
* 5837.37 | 11.47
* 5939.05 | 11.46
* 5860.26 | 11.29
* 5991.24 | 10.86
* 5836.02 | 11.4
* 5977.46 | 10.63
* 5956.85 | 11.13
